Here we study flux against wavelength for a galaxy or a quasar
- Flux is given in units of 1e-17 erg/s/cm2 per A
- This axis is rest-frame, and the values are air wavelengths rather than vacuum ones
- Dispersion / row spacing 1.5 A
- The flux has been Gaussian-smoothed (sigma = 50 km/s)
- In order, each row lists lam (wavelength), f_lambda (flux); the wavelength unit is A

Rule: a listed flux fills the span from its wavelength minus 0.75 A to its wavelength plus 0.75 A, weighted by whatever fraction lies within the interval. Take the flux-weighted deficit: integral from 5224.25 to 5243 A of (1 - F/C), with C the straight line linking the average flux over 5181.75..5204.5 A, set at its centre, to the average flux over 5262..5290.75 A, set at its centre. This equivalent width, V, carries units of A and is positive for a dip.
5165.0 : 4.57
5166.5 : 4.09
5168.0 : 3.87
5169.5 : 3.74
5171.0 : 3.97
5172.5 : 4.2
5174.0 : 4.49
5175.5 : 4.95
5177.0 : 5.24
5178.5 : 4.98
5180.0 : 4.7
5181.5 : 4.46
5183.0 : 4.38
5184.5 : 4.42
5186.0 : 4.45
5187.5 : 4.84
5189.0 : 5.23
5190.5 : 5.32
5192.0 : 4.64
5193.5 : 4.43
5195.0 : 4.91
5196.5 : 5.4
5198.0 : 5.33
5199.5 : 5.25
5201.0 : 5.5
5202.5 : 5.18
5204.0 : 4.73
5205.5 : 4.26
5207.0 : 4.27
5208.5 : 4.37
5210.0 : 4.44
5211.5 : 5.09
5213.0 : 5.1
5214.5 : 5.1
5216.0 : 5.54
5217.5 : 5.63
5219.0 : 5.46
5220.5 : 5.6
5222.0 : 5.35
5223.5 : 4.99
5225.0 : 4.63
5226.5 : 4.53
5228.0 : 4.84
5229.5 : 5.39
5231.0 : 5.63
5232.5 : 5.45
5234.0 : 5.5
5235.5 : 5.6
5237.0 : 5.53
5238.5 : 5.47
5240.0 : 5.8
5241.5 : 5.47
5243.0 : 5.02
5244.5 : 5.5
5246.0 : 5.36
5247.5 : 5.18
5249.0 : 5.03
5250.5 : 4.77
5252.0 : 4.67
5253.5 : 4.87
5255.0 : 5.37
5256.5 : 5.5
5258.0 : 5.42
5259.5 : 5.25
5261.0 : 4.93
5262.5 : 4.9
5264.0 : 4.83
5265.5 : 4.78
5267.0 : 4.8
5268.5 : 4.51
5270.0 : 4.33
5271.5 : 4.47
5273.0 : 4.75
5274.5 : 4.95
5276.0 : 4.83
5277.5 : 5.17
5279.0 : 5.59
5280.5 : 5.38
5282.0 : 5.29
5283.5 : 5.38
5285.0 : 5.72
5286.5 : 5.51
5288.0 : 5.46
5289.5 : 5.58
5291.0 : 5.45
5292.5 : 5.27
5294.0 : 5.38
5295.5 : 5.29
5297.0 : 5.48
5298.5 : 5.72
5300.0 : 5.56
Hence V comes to -1.2 A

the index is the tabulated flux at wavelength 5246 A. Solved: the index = 5.36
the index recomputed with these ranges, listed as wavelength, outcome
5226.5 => 4.53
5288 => 5.46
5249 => 5.03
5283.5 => 5.38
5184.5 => 4.42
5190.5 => 5.32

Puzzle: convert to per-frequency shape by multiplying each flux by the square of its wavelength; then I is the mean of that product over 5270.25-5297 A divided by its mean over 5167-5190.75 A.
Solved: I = 1.2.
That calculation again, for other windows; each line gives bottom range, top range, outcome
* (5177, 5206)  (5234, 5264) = 1.10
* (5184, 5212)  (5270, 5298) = 1.12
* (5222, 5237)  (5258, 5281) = 0.96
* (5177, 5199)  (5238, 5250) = 1.13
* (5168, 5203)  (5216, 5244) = 1.14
